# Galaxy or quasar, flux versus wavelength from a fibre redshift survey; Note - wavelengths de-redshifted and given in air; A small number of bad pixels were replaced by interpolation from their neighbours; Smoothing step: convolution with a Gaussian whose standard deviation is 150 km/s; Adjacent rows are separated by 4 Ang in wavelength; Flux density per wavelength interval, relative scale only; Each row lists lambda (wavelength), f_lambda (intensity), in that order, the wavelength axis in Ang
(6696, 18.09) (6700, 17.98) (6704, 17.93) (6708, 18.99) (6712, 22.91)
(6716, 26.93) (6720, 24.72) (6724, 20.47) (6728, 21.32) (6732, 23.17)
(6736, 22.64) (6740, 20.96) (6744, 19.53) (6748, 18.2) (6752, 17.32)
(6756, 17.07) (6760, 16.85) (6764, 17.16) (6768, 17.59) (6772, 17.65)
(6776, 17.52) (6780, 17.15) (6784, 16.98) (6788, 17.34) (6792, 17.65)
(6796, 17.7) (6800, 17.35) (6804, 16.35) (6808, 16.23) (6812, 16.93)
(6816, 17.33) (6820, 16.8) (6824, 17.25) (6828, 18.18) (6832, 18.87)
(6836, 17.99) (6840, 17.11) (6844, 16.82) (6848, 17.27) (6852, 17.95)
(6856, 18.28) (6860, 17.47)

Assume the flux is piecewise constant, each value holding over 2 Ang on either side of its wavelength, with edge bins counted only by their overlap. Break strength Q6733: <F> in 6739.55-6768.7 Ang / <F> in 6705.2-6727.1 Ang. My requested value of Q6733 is 0.80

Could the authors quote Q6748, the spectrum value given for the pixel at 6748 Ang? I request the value 18.2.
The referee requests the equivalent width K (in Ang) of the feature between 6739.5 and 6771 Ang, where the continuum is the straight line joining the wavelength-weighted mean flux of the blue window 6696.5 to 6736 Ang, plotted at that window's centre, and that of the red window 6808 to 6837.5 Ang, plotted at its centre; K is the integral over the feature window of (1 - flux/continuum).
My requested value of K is 3.3 Ang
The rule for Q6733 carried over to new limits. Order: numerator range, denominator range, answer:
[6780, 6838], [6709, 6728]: 0.75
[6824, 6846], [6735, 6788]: 0.98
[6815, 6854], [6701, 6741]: 0.80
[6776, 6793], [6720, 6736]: 0.78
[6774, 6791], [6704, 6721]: 0.76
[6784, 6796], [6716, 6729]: 0.76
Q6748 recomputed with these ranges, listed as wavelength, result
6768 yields 17.59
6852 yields 17.95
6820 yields 16.8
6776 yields 17.52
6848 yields 17.27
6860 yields 17.47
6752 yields 17.32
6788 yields 17.34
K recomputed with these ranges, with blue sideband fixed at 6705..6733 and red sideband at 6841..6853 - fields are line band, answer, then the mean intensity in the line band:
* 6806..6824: 1.64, 16.9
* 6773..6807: 4.07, 17.2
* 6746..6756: 1.67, 17.6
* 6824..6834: -0.15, 18.3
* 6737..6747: 0.58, 20.3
